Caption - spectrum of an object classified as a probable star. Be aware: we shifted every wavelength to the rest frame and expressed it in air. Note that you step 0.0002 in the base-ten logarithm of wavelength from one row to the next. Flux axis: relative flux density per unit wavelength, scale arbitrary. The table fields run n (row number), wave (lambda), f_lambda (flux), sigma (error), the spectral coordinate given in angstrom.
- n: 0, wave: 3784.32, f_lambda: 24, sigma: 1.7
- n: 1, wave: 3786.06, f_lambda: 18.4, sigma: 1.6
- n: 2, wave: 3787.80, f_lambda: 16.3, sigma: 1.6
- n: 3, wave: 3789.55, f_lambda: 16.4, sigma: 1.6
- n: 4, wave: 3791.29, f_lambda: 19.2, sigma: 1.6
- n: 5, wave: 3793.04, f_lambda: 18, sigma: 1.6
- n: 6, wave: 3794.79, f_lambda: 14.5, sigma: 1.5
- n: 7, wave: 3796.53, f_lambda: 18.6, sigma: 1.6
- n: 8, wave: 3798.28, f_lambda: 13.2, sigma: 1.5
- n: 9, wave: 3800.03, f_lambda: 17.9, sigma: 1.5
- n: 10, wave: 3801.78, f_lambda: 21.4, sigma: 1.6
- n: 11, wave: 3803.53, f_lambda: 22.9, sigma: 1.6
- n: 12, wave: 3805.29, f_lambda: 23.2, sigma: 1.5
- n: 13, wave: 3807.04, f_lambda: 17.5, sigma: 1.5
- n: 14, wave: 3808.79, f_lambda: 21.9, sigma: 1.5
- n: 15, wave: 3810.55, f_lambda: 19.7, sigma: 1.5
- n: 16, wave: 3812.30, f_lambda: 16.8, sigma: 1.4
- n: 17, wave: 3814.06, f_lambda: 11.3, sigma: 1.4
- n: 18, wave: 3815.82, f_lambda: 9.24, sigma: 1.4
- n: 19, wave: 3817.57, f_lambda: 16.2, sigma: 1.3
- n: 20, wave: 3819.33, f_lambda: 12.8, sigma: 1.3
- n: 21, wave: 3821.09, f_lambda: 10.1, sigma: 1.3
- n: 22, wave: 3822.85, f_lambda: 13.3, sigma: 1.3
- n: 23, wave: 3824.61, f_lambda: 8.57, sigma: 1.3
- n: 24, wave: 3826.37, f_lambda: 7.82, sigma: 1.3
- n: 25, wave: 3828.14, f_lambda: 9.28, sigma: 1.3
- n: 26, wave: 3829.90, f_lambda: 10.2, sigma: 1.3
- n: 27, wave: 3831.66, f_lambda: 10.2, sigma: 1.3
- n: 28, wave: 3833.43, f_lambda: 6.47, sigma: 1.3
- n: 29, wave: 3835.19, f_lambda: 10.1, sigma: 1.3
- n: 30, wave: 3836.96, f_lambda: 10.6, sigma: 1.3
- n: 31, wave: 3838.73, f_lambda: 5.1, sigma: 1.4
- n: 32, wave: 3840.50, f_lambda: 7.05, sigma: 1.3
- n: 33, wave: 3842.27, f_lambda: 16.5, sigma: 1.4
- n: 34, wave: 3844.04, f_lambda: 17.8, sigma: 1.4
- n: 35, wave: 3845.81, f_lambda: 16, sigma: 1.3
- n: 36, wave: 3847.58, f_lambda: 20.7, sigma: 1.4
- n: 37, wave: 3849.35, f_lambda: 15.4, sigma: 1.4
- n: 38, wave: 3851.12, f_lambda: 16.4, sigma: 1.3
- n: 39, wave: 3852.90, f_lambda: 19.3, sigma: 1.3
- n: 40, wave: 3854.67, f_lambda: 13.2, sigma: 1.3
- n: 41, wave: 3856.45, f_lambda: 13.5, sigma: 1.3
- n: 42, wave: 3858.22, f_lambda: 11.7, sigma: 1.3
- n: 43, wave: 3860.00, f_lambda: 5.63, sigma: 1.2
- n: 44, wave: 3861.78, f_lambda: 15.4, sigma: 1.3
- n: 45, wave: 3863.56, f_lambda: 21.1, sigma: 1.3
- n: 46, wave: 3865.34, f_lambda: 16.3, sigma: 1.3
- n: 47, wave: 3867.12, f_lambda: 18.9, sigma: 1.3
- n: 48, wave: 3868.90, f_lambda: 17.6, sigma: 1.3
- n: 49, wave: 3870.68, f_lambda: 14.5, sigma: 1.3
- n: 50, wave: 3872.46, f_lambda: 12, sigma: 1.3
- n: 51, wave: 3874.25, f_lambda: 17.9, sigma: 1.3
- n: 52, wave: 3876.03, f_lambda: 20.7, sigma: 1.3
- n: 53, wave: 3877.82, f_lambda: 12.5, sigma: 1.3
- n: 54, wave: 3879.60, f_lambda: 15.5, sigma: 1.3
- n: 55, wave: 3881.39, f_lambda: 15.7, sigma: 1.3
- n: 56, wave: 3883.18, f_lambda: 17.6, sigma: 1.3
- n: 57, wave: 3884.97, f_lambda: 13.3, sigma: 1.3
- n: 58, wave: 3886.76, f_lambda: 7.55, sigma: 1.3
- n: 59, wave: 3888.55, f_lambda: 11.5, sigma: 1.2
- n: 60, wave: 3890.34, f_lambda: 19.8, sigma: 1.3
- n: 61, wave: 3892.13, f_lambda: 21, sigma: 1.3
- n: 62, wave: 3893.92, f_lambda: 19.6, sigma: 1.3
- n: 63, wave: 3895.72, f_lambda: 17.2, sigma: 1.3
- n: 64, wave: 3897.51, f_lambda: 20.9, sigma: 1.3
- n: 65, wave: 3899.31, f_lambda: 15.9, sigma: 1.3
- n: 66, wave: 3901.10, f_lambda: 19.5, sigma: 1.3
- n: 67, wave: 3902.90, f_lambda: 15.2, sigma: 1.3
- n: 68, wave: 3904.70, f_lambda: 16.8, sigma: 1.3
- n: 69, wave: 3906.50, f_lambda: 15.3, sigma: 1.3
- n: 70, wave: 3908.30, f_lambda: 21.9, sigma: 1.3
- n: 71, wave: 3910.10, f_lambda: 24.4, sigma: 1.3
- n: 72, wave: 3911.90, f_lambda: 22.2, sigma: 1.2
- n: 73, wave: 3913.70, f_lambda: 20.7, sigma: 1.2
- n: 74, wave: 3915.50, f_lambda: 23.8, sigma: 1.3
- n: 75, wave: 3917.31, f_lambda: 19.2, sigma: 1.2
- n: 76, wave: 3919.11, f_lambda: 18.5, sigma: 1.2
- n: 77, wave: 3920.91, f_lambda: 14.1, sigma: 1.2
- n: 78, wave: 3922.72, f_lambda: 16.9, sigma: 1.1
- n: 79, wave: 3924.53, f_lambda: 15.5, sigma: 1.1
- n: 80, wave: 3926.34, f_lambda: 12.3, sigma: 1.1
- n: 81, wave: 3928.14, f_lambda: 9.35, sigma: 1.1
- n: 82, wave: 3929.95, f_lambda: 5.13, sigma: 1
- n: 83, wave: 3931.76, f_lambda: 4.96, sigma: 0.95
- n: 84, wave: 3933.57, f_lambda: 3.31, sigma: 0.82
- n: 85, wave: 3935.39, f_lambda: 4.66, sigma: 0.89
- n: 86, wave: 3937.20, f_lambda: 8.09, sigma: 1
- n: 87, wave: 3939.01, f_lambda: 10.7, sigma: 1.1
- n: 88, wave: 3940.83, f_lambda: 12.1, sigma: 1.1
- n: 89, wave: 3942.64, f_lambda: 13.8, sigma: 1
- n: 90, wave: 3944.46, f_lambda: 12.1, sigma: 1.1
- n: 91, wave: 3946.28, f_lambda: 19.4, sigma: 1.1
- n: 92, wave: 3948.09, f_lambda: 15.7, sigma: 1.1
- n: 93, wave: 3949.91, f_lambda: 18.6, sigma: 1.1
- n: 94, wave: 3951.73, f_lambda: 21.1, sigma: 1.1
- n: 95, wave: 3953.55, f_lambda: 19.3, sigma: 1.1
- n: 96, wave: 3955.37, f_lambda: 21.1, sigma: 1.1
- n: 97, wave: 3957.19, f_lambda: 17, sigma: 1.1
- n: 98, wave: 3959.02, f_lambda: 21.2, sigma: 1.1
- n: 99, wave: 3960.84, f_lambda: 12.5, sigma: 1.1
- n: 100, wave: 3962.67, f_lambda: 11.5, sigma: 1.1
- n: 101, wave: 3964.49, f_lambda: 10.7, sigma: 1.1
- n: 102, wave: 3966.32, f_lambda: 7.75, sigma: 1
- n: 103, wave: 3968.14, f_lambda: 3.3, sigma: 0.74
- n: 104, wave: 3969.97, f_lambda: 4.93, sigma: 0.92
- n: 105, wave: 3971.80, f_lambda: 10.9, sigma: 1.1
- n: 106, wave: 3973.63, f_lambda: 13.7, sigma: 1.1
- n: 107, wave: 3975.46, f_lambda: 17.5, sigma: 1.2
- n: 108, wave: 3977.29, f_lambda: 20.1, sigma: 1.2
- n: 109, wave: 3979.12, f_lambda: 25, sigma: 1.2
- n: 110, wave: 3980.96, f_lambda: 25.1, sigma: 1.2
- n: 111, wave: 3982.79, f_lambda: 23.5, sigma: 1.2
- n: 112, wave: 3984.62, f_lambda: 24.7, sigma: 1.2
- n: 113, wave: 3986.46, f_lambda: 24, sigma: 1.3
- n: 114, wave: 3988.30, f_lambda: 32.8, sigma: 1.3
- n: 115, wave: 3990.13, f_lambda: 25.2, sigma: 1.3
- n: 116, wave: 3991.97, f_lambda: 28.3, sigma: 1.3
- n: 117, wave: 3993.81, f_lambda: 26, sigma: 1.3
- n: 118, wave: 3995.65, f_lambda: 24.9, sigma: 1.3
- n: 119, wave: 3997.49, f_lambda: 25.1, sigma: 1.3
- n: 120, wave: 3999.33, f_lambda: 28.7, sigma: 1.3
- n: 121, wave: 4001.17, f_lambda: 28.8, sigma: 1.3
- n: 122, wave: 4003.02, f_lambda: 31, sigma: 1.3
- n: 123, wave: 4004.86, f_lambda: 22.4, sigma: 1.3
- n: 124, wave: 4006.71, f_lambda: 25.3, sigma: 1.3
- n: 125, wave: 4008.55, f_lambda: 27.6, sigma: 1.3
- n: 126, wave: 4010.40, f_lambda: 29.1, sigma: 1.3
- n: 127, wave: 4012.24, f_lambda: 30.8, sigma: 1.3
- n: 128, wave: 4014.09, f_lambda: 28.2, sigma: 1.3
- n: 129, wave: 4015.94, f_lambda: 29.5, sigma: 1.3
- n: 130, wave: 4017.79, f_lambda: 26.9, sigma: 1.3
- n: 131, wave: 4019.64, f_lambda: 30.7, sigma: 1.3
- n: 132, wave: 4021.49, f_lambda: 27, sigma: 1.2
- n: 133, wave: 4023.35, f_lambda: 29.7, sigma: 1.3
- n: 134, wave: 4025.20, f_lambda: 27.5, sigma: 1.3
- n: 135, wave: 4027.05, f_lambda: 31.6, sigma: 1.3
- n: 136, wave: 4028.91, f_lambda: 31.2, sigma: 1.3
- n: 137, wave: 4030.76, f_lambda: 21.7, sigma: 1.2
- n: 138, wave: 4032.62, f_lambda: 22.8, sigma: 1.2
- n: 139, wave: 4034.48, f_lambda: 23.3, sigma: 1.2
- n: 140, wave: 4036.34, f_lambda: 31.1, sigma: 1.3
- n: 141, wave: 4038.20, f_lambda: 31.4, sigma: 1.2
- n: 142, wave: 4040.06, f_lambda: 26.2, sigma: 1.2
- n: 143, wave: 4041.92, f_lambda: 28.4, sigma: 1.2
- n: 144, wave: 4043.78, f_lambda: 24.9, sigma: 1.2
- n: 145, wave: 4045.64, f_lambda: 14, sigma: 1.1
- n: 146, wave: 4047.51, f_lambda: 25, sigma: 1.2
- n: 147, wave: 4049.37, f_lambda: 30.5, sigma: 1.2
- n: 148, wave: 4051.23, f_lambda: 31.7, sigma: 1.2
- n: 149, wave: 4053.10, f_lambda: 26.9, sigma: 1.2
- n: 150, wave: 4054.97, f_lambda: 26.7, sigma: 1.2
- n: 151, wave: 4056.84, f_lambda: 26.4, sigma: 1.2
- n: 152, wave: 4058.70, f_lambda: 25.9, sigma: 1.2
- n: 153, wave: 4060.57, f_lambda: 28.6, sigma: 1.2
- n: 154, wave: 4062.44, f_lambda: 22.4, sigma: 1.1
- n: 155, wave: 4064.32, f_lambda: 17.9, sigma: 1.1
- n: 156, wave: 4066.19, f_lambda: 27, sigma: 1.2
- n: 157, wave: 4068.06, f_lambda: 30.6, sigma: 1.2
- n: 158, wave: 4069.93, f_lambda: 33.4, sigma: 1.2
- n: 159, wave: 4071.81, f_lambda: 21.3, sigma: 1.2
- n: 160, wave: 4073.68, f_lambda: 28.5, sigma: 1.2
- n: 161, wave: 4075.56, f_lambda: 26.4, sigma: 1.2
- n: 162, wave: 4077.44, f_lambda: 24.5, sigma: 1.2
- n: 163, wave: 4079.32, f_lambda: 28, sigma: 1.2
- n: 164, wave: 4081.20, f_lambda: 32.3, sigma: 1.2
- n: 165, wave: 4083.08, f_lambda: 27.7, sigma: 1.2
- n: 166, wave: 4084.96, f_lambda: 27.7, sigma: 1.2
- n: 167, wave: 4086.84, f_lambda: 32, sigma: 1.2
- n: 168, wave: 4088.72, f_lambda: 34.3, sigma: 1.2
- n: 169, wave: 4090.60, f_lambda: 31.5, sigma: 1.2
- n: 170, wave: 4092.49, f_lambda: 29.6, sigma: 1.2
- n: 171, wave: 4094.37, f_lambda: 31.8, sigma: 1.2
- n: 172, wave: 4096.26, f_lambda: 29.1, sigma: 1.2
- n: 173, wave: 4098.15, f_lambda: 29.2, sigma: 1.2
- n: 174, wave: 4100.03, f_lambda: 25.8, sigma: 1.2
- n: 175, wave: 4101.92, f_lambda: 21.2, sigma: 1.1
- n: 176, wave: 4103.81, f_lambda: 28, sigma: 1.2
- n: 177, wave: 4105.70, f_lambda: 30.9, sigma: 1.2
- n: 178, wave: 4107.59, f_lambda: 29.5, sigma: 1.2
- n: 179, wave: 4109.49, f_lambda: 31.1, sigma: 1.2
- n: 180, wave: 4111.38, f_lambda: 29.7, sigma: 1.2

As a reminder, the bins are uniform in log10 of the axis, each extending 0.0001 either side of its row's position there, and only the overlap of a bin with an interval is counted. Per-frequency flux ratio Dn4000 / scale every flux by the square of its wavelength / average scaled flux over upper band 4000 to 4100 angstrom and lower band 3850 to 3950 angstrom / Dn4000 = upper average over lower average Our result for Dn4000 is 1.96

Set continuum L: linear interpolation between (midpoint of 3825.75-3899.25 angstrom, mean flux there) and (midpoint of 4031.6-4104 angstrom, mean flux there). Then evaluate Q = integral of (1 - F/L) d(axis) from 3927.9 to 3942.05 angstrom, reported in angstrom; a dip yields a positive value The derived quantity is 8.7 angstrom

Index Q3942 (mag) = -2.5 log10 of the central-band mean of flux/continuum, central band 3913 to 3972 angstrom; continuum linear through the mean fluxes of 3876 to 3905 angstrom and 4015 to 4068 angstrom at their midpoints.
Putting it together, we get 0.426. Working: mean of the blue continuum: 16.4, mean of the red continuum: 26.7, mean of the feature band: 13.3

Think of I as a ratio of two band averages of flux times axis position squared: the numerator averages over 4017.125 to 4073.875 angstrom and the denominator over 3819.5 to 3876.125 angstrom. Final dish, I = 2.2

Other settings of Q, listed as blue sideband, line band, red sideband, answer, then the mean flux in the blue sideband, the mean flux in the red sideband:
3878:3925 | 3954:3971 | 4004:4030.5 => 7.84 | 17.6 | 28.2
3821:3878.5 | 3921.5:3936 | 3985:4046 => 7.77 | 13.4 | 27.3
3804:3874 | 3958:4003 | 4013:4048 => 7.02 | 13.9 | 26.9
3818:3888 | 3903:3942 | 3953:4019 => 7.33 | 13.5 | 21.9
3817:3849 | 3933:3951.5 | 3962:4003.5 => 5.99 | 11.6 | 20.6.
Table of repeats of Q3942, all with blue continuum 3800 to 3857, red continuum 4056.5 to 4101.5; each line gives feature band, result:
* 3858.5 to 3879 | 0.05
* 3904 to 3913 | -0.09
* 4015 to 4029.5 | -0.18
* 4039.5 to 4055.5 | 0.01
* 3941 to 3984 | 0.33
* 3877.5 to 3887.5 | 0.23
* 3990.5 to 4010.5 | -0.14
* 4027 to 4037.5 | -0.05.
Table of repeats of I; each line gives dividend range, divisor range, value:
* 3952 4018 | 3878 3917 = 1.28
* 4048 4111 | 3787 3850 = 2.22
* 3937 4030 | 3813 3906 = 1.62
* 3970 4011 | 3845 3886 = 1.64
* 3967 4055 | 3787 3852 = 1.91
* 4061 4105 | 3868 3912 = 1.81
